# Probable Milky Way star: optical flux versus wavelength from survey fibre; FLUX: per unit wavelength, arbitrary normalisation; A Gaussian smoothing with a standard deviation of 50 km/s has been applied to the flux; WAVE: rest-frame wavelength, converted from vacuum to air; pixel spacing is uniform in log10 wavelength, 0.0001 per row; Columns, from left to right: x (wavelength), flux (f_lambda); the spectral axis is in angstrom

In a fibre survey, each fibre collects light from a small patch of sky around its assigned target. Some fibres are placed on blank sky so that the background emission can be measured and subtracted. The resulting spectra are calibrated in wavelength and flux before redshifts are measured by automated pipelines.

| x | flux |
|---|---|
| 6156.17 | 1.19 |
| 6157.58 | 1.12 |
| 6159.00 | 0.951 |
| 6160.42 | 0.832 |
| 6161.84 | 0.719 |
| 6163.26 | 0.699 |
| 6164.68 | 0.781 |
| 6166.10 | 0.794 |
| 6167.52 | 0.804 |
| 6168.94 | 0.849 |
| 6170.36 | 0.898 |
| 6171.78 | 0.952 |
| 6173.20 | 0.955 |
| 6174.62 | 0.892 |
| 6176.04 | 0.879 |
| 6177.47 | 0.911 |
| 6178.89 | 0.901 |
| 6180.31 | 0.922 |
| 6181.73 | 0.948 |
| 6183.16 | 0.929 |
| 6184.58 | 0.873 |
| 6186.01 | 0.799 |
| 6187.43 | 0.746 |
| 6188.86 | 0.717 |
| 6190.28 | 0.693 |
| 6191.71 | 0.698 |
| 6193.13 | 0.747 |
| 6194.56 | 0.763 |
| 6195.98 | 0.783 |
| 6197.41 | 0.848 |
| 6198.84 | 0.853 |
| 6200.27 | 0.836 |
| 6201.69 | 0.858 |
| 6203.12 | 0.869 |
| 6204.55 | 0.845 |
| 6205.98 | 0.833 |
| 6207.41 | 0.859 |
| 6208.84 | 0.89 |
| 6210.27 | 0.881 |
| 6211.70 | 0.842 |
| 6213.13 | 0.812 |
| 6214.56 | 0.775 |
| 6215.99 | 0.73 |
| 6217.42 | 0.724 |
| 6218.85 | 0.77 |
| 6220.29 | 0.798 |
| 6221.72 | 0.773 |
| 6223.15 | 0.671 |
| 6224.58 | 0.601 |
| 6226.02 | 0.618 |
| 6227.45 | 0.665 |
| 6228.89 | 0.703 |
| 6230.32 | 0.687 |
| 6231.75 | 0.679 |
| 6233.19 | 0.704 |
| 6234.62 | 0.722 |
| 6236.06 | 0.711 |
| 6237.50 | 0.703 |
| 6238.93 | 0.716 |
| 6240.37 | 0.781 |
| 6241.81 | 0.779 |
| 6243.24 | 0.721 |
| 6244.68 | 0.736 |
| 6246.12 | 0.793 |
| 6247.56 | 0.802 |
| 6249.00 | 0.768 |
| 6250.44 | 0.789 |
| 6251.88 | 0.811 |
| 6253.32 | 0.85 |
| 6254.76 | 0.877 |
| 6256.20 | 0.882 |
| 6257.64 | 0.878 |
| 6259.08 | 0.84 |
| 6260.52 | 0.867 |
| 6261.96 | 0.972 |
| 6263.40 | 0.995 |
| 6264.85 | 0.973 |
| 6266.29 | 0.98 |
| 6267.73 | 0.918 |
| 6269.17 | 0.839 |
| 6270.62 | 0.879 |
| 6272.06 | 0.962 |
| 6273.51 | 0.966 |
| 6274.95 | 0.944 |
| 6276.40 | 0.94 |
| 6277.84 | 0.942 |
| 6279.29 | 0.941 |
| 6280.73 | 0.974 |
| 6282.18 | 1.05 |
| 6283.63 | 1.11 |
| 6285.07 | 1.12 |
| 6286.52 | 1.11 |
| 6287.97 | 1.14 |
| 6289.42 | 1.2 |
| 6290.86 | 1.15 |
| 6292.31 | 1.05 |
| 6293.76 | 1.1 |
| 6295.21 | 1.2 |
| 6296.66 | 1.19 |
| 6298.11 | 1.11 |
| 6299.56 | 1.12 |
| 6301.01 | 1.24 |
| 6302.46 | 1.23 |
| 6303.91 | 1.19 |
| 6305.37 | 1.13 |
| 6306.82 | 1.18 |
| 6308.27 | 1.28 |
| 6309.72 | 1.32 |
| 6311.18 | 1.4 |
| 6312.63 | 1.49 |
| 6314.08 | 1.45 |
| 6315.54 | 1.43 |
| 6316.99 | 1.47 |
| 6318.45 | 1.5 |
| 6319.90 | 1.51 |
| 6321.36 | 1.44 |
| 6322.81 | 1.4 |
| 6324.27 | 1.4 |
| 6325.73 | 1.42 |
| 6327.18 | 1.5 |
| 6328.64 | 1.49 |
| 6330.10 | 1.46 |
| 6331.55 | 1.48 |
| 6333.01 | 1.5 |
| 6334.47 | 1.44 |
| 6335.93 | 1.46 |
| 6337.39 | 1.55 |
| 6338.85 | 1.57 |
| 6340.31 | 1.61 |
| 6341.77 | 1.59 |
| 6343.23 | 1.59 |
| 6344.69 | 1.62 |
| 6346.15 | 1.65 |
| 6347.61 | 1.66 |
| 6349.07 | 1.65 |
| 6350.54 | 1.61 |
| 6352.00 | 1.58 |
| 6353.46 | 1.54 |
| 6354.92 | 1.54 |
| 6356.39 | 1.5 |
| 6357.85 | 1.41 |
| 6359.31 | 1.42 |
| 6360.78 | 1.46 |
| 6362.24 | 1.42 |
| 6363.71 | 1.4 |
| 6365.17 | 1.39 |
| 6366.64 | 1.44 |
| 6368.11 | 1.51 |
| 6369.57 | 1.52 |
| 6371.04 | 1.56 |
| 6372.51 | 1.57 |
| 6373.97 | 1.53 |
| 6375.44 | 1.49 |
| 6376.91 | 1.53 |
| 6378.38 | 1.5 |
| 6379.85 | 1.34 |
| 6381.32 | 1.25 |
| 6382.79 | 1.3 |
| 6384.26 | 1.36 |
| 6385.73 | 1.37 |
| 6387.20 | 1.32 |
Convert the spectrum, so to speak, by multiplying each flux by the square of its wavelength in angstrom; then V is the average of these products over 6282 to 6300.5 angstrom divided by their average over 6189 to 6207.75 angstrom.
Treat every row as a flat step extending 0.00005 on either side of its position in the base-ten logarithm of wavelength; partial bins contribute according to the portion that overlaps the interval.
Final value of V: 1.45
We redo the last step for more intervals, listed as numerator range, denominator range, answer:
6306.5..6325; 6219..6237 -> 2.08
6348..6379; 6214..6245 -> 2.19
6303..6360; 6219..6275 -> 1.88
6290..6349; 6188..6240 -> 1.90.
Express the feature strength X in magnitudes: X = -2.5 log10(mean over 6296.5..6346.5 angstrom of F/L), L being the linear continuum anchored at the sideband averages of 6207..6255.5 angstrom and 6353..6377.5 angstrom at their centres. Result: -0.13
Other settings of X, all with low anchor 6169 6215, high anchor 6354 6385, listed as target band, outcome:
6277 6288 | 0.111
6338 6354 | -0.174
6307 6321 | -0.128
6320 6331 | -0.118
